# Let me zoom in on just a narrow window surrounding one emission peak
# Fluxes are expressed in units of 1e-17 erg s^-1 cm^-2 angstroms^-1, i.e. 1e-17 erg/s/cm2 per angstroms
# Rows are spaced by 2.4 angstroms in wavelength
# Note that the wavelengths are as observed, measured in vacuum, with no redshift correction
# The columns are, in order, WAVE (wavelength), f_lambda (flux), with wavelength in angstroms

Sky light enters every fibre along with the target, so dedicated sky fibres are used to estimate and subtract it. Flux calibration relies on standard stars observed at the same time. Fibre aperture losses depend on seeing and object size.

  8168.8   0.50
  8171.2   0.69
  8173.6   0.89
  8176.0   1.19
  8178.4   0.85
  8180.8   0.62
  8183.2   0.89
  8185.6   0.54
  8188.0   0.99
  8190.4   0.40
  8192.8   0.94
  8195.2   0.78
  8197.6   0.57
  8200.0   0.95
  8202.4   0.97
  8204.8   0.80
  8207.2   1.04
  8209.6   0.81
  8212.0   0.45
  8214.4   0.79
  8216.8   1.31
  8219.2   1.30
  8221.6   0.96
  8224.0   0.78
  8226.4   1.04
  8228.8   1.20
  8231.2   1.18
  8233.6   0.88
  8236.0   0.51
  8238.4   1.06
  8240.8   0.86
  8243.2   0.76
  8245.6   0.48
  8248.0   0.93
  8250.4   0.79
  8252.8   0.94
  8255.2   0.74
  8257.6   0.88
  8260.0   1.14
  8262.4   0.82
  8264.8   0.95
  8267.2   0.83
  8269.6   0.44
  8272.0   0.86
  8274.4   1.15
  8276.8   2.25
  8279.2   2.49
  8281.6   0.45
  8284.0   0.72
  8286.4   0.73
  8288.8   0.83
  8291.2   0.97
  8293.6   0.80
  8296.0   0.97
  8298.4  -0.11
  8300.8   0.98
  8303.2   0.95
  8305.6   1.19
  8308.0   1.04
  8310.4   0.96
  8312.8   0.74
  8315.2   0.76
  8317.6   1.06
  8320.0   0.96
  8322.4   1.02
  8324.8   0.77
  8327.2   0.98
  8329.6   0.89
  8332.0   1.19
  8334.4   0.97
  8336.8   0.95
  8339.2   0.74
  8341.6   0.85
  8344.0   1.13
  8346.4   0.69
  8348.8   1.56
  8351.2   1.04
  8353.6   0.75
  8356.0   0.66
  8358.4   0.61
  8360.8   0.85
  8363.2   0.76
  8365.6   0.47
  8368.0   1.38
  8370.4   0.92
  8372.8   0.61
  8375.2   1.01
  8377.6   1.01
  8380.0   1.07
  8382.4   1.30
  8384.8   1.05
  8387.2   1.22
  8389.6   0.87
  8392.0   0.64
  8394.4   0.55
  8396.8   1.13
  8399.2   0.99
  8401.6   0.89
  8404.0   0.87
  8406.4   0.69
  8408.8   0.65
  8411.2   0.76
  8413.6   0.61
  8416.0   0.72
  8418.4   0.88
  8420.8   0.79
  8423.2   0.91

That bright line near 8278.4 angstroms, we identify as Halpha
